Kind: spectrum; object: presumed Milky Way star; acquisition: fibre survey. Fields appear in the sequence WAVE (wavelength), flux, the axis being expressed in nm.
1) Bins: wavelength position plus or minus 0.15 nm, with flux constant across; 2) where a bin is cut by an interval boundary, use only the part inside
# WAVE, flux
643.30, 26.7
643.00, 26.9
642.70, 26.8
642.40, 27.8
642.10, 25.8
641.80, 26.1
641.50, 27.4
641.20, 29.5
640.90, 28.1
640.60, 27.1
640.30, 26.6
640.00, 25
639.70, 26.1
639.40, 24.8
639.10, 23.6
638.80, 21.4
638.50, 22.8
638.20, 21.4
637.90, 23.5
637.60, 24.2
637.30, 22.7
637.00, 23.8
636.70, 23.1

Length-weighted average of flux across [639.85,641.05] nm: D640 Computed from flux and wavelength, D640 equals 26.7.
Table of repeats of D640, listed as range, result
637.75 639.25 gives 22.5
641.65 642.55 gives 26.6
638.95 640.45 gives 25.2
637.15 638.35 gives 22.9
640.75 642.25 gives 27.4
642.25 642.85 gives 27.3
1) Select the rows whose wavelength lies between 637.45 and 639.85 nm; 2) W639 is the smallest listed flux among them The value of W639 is 21.4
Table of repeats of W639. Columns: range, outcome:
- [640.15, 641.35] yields 26.6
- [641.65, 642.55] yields 25.8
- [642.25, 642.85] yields 26.8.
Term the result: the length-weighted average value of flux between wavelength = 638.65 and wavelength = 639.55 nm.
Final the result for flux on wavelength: 23.3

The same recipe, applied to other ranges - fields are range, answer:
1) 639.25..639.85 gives 25.4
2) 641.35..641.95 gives 26.8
